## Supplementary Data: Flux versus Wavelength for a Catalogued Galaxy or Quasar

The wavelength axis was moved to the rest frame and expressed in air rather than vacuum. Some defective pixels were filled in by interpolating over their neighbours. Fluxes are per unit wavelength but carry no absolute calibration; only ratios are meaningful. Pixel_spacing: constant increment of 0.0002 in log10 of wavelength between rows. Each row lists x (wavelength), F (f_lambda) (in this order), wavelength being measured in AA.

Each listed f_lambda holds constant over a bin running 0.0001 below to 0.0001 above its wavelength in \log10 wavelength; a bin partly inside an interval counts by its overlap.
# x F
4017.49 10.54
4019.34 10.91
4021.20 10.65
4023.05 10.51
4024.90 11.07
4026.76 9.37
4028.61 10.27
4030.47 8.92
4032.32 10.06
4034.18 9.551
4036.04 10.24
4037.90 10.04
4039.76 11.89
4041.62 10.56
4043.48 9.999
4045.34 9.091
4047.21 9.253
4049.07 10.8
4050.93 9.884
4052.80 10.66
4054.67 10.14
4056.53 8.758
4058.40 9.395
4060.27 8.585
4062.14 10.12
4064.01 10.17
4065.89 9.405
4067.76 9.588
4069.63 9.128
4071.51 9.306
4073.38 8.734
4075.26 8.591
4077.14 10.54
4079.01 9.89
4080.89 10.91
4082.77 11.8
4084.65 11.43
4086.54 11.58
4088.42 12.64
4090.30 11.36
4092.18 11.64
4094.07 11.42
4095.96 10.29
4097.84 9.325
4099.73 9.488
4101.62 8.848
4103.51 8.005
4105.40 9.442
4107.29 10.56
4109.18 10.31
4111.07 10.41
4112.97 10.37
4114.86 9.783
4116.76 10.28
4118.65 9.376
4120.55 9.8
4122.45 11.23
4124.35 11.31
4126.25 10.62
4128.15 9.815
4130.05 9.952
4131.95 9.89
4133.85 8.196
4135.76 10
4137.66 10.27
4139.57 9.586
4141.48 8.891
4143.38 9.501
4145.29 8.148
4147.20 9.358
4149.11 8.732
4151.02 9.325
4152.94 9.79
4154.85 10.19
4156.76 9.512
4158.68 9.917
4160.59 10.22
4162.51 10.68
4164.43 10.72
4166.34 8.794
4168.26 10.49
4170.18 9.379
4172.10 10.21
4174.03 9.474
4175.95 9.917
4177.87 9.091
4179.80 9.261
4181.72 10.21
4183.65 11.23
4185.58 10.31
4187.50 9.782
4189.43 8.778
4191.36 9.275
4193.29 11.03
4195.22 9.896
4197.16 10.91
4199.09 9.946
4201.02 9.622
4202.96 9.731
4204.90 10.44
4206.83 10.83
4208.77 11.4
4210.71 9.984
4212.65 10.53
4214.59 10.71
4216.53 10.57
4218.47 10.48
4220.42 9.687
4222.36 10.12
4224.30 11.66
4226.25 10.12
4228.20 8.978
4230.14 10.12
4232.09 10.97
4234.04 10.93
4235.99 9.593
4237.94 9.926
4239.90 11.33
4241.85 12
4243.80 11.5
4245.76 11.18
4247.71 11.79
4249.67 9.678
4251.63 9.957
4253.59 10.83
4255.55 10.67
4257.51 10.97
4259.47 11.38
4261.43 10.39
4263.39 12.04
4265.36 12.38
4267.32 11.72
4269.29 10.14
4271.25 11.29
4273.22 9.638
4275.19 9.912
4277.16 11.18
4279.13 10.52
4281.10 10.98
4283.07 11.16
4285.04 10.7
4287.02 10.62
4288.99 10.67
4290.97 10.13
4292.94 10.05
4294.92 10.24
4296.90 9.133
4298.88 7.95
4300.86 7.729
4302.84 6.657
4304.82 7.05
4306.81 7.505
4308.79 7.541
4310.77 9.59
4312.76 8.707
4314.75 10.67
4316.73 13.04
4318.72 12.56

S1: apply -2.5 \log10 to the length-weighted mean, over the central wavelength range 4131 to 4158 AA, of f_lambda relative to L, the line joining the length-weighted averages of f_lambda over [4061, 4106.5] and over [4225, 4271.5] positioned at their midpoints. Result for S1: 0.11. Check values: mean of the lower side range 10.1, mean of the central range 9.39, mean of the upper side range 10.8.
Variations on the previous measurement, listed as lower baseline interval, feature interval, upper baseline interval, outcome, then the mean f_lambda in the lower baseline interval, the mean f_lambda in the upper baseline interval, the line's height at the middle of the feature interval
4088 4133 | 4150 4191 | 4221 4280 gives 0.06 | 10.2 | 10.8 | 10.5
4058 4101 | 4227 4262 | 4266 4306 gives -0.08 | 10.2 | 9.88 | 9.95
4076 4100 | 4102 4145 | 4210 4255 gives 0.11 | 11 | 10.6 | 10.9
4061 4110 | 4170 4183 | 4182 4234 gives 0.06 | 10.2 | 10.3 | 10.3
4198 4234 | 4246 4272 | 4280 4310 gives -0.14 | 10.3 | 9.21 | 9.73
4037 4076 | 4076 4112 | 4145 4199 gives -0.08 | 9.72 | 9.83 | 9.76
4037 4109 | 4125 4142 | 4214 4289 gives 0.06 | 10.1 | 10.7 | 10.3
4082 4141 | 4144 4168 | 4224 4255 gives 0.08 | 10.3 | 10.6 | 10.4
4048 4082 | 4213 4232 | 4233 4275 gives 0.04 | 9.71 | 10.9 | 10.7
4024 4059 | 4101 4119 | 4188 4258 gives 0.04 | 10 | 10.4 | 10.2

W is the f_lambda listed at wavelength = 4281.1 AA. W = 10.98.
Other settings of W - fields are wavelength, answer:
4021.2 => 10.65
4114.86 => 9.783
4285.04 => 10.7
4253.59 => 10.83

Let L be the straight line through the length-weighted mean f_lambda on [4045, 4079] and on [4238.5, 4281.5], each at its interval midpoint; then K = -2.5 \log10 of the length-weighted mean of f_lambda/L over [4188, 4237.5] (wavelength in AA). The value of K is 0.04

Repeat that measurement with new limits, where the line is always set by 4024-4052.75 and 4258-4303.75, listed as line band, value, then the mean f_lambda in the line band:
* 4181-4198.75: 0.007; 10.1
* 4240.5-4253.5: -0.076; 11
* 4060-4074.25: 0.077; 9.42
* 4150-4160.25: 0.046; 9.77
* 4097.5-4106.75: 0.122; 9.07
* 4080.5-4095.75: -0.143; 11.6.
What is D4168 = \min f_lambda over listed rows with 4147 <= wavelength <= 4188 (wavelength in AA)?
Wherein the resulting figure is 8.732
